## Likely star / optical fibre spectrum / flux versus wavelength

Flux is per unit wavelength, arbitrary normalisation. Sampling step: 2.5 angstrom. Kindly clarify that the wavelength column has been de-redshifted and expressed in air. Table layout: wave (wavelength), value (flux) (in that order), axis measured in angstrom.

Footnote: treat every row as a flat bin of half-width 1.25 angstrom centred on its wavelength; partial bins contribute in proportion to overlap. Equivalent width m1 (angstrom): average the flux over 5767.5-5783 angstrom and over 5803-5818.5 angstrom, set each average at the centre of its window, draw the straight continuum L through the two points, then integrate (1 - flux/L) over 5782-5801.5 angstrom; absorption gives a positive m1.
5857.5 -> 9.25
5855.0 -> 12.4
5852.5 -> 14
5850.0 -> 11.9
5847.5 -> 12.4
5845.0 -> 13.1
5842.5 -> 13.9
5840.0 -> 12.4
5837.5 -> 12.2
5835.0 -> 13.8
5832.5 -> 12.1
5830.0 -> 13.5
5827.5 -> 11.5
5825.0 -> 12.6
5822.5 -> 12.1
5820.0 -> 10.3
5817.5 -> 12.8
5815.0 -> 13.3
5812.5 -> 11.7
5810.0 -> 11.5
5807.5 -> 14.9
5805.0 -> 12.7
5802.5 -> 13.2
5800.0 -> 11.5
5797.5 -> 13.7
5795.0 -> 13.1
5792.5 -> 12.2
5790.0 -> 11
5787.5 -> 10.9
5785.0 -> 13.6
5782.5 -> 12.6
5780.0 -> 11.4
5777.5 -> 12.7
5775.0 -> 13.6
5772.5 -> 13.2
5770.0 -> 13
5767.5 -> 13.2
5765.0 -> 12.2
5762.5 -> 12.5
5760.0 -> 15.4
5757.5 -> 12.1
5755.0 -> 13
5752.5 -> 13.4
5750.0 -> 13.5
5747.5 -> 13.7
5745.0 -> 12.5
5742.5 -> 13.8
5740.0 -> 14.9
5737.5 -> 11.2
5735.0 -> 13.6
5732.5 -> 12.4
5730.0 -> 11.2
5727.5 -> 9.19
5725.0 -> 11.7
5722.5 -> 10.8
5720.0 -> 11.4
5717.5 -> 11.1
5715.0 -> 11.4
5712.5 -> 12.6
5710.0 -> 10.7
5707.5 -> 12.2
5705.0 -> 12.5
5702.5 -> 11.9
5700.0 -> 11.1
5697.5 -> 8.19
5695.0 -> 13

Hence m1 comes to 0.74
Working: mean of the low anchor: 12.8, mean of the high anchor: 12.8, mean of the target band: 12.3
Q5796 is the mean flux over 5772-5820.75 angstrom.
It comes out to 12.5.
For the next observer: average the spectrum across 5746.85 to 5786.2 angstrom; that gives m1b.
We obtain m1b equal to 13.1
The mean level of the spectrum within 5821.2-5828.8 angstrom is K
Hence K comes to 12.1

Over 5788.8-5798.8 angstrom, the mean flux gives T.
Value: 12.5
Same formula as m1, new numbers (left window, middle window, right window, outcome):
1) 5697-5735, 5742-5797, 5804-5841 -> -4.25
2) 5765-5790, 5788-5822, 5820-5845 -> 0.45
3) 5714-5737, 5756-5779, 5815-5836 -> -2.46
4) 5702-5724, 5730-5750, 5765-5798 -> -1.76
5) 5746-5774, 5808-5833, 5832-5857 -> 1.25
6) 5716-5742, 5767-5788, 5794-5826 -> -0.82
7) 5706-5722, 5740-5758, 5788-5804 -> -2.13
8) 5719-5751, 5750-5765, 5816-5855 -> -1.03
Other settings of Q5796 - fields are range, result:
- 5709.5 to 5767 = 12.4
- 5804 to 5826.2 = 12.4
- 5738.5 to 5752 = 13.6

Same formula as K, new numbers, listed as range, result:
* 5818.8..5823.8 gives 11.2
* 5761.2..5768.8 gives 12.7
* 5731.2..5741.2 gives 13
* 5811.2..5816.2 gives 12.5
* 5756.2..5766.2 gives 13.1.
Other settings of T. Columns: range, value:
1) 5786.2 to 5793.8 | 11.4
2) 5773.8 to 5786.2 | 12.8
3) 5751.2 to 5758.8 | 12.9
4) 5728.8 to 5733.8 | 11.8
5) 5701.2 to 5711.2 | 11.8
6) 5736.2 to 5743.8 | 13.3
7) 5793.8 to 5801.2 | 12.8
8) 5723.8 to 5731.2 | 10.7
